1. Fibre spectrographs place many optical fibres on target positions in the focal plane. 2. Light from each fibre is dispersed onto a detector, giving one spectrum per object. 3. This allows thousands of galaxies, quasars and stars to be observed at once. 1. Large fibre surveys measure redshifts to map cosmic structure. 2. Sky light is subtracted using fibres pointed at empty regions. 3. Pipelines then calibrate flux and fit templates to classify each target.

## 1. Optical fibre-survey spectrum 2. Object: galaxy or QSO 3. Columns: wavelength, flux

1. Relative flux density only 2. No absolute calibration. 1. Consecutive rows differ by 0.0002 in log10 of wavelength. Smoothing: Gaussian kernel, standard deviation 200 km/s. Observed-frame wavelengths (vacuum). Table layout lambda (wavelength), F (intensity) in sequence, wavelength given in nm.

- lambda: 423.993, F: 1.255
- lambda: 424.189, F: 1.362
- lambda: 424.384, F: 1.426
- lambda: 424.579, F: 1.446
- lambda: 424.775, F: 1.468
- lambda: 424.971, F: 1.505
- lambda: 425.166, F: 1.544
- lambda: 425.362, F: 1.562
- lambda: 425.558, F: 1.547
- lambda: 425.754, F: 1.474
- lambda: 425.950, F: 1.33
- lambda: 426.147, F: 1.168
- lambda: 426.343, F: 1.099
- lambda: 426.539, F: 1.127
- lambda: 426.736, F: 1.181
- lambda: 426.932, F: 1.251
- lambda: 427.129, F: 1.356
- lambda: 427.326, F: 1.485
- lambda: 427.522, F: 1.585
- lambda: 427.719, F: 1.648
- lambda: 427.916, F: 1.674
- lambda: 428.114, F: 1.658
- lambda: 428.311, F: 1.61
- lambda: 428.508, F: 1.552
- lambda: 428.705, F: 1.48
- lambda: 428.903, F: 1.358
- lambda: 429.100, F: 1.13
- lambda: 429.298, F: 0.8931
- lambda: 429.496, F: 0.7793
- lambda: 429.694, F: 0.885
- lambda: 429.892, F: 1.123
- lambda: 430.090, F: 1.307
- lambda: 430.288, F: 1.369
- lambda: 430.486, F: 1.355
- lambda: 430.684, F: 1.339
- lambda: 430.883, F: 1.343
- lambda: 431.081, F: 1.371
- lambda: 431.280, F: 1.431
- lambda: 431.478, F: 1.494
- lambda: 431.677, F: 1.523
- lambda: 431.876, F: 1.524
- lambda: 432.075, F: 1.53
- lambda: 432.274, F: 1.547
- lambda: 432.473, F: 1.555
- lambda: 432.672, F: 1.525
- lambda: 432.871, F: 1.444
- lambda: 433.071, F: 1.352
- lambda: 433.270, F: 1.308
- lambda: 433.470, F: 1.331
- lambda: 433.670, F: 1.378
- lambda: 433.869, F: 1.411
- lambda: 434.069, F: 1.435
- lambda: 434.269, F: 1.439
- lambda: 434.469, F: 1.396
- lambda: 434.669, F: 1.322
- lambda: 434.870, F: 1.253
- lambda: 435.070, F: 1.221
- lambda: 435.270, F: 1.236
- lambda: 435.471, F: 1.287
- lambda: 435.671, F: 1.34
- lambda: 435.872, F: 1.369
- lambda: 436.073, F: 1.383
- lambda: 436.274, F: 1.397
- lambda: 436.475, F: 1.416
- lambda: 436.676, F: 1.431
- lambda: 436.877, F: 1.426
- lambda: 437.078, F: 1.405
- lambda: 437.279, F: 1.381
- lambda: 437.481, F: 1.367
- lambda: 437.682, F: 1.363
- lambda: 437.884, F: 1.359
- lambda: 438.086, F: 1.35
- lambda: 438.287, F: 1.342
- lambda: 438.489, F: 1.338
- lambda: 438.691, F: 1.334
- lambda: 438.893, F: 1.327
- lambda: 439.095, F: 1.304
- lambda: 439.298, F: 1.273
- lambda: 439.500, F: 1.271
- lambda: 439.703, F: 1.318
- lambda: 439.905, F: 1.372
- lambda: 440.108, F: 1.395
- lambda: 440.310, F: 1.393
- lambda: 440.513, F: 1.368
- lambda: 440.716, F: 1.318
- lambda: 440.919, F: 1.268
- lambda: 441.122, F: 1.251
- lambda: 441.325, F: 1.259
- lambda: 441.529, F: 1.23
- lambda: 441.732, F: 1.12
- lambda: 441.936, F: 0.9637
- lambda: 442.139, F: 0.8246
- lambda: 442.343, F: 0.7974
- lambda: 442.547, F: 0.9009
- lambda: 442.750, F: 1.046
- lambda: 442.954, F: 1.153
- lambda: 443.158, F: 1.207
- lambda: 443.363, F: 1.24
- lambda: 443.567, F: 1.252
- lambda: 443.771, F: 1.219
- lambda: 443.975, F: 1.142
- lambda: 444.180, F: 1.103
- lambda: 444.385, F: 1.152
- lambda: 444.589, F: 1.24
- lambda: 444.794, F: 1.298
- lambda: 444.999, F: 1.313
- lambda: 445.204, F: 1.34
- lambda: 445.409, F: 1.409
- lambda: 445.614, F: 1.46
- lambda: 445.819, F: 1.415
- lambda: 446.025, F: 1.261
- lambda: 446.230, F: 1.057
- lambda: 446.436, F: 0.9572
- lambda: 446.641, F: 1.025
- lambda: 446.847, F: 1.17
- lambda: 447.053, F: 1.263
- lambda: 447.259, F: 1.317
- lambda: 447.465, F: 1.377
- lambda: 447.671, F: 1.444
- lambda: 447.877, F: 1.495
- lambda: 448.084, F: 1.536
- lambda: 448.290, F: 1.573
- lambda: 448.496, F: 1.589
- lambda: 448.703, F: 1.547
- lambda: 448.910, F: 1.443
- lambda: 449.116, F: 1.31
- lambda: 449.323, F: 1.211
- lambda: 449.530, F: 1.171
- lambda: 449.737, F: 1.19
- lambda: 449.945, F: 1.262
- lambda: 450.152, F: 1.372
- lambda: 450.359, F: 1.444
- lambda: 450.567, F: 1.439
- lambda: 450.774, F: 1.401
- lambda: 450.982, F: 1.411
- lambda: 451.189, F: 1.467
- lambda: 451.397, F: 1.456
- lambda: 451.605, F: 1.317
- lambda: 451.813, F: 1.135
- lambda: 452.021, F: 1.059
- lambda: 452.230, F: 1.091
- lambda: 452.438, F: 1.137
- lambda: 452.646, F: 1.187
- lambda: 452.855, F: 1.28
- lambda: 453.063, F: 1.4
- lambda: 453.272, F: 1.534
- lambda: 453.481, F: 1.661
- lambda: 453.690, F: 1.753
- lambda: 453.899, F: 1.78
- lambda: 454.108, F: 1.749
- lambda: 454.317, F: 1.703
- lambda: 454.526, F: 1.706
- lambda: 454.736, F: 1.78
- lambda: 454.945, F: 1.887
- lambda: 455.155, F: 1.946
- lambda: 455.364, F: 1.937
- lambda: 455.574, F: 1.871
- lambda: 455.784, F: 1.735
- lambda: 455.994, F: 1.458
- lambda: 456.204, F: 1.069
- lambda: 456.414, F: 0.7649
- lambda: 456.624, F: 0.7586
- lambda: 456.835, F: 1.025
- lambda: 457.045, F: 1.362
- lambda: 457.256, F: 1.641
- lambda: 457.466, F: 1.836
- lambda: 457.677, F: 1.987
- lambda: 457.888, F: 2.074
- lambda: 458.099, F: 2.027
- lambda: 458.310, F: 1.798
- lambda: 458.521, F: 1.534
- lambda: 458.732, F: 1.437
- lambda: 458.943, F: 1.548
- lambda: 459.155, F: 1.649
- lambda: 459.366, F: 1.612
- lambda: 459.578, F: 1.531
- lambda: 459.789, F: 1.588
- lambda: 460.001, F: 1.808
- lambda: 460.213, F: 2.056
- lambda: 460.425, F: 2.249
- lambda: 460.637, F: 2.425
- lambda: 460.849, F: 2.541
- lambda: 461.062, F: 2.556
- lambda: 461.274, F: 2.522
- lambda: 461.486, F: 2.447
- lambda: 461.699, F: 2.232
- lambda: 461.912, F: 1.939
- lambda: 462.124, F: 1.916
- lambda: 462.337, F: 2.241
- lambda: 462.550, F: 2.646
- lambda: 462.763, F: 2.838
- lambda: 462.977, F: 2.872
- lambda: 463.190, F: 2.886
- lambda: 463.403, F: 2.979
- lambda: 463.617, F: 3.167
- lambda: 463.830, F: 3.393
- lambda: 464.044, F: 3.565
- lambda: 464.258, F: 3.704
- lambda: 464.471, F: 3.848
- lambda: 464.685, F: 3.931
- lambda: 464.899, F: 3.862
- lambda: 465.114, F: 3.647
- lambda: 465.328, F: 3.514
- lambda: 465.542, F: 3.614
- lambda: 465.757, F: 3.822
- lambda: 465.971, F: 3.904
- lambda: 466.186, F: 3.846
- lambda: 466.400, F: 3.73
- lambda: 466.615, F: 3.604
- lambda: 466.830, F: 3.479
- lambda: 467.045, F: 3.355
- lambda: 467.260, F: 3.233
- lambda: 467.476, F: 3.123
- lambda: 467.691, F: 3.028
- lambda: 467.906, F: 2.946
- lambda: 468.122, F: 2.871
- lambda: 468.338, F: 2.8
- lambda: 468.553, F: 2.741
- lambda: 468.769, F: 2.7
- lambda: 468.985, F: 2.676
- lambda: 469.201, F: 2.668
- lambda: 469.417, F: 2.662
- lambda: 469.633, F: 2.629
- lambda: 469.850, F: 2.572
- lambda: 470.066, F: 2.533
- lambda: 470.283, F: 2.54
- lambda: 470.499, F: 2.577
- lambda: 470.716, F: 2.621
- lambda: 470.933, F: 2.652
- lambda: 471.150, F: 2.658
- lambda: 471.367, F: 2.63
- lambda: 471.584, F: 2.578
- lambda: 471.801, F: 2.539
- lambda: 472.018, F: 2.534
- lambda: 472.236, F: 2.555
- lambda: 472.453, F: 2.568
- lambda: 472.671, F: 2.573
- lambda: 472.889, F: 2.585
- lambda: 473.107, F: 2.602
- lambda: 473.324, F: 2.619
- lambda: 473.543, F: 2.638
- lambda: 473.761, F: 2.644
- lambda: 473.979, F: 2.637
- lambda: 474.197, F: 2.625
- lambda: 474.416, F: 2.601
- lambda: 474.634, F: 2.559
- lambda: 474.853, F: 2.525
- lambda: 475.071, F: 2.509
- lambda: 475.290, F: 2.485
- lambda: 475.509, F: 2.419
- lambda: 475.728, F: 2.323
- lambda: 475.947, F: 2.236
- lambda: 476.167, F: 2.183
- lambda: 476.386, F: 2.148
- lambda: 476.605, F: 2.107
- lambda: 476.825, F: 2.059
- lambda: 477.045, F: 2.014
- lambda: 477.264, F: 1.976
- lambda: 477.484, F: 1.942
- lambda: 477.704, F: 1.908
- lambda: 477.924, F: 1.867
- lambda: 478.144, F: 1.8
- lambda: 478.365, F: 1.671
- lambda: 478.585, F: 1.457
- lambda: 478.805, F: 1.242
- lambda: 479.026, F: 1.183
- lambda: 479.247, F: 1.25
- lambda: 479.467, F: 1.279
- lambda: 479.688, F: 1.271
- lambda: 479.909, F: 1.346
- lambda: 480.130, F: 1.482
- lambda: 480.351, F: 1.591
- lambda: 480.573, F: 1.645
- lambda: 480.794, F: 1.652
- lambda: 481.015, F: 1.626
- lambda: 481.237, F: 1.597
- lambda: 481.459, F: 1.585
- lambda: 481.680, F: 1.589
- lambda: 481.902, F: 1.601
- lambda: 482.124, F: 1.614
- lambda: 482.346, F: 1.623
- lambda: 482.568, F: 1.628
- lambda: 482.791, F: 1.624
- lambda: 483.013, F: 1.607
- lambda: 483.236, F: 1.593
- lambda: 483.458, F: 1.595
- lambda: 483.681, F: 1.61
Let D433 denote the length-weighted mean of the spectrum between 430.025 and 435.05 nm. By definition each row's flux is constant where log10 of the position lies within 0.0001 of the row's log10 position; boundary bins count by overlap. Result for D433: 1.41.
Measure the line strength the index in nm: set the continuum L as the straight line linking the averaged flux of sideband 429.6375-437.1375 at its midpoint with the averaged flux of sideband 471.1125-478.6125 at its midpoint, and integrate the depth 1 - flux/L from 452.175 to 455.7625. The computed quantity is 0.456 nm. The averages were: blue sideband 1.38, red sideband 2.34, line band 1.62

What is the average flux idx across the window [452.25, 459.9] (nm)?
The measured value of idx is 1.57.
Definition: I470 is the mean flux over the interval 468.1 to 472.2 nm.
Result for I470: 2.63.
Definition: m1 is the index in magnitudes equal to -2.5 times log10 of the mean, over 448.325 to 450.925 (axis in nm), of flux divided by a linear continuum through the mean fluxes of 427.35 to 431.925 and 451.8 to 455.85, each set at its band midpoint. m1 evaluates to 0.125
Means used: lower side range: 1.37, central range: 1.37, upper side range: 1.58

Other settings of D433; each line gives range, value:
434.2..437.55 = 1.36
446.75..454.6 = 1.4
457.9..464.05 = 2.25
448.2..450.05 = 1.36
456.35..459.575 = 1.55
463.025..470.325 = 3.22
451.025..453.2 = 1.26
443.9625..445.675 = 1.28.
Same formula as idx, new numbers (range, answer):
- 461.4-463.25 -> 2.43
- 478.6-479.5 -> 1.26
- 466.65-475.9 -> 2.69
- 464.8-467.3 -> 3.64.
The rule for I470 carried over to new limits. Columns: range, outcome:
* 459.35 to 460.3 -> 1.72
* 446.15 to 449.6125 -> 1.33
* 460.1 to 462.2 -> 2.29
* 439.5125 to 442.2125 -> 1.24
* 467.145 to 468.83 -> 2.94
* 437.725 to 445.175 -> 1.23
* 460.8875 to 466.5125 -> 3.13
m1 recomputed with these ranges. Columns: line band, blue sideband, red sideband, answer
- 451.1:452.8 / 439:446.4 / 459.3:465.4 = 0.48 mag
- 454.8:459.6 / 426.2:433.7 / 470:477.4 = 0.28 mag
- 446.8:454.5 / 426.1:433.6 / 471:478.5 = 0.29 mag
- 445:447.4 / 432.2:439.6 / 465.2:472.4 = 0.44 mag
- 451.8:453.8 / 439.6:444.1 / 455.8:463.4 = 0.23 mag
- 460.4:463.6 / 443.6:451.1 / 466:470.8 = -0.02 mag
